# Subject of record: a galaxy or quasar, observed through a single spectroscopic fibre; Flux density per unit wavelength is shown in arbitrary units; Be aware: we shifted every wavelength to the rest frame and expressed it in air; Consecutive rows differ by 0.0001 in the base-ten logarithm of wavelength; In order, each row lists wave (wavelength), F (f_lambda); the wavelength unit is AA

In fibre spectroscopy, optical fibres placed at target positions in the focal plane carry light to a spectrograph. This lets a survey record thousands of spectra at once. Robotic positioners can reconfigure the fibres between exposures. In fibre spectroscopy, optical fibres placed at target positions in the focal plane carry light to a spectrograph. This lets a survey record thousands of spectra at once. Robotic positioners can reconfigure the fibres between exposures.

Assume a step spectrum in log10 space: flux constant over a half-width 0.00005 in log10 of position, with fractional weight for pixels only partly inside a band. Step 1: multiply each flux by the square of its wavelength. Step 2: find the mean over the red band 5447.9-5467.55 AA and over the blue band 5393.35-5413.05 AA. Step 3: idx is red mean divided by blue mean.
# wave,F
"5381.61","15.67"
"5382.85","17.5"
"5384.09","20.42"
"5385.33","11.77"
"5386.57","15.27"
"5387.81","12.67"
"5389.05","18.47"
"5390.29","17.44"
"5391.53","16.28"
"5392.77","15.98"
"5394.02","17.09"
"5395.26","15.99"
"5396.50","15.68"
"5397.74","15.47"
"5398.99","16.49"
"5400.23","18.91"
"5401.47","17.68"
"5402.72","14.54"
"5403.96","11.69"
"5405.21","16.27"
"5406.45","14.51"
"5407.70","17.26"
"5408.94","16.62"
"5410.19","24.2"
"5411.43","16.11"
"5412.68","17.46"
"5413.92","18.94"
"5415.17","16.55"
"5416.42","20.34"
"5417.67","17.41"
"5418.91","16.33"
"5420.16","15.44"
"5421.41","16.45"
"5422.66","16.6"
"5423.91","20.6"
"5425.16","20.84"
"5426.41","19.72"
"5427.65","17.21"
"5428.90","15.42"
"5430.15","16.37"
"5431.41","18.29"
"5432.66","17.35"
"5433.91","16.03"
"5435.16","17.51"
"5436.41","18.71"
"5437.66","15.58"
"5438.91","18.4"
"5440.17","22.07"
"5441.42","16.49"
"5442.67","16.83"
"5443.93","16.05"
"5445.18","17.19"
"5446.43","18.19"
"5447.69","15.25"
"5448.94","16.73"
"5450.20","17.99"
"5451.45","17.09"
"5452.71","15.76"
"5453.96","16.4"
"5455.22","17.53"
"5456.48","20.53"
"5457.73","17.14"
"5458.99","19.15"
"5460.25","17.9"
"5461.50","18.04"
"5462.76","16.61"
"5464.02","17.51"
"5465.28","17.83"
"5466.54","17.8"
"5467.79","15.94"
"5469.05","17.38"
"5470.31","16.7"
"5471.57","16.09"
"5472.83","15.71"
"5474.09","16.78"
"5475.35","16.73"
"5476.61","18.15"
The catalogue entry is 1.08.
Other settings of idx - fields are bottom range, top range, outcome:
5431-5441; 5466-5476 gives 0.94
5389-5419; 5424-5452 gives 1.05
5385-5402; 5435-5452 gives 1.10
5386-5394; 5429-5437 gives 1.09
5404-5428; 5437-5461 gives 1.00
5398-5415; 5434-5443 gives 1.07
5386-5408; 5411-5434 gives 1.11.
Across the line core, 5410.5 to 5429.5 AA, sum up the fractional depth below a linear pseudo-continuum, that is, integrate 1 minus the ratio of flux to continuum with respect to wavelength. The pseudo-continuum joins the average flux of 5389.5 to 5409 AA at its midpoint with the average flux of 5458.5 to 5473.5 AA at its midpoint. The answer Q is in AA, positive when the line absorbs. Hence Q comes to -1.6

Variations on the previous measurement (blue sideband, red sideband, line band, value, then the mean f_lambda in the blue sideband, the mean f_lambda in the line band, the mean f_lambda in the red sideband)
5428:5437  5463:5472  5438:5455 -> -0.2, 17.1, 17.2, 17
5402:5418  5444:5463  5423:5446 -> -0.7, 17.1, 17.8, 17.4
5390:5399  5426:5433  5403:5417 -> -0.4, 16.2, 17.2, 17.3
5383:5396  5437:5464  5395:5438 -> -1.1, 16.2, 17.2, 17.5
